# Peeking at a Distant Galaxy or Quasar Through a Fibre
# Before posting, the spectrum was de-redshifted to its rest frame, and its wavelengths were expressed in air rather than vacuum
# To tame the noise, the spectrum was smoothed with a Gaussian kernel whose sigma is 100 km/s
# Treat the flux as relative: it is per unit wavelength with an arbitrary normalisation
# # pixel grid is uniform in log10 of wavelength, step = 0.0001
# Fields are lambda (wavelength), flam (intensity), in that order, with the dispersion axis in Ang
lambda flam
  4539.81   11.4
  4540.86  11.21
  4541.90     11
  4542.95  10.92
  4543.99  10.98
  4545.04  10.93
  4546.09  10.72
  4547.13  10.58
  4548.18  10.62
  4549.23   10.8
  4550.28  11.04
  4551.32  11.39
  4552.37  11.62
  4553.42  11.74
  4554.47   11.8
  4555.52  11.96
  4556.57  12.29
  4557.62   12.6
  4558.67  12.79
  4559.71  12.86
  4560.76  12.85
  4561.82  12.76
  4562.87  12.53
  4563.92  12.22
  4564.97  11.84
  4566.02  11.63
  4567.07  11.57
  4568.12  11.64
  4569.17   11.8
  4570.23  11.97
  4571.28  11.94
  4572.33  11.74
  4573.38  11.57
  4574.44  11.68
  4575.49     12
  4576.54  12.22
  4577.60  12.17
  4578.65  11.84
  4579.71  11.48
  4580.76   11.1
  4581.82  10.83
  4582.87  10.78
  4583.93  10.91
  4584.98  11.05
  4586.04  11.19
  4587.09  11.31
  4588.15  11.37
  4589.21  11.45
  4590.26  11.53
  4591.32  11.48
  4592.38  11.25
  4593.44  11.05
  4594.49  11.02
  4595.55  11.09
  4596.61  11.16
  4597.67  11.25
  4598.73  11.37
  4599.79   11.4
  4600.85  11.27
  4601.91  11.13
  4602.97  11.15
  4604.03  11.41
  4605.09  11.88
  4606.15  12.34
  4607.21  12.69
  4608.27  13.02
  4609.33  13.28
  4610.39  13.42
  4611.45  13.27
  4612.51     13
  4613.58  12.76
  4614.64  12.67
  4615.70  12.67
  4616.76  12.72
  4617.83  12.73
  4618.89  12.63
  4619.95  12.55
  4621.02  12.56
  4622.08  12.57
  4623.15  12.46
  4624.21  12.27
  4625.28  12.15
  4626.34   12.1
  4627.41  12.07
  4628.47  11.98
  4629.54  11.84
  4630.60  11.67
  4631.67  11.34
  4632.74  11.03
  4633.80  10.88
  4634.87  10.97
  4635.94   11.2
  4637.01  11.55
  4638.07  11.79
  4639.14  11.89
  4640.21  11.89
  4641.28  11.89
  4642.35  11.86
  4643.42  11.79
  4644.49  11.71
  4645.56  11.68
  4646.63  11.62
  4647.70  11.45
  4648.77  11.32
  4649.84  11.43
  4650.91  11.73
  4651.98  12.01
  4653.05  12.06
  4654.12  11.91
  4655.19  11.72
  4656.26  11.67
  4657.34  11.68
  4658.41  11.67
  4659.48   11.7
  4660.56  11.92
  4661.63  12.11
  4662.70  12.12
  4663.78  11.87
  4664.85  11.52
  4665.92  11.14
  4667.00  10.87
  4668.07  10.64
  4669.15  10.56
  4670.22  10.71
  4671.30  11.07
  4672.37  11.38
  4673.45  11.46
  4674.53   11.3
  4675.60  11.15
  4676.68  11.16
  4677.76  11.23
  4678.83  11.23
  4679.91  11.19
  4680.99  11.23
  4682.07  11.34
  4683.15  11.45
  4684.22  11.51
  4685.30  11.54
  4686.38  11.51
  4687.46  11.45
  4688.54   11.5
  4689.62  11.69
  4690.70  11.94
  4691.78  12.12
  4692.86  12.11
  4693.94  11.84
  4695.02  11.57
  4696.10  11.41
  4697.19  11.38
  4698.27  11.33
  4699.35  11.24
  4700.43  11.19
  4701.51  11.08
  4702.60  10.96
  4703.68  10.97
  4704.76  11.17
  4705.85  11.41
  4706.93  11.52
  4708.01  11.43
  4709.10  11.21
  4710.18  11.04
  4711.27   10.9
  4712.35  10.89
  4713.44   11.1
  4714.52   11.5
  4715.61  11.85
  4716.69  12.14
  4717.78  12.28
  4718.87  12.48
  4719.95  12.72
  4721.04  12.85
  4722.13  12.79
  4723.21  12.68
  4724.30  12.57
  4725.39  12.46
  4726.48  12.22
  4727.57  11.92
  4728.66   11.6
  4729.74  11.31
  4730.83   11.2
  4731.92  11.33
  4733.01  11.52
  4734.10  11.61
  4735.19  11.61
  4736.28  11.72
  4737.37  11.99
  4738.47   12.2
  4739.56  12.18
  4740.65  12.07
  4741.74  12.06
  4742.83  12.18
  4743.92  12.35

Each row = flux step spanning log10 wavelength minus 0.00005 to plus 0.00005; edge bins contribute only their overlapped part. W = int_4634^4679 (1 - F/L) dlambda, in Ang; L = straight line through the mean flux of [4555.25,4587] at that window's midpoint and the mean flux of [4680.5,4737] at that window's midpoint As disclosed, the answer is 0.8 Ang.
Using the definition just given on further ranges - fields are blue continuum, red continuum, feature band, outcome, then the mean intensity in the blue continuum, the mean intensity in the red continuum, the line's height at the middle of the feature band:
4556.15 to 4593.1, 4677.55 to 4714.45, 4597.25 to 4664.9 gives -2.2 Ang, 11.8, 11.4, 11.6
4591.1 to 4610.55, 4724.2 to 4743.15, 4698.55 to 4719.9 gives 0.7 Ang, 11.7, 11.9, 11.8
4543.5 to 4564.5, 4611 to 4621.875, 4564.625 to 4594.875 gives 1.6 Ang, 11.8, 12.7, 12.2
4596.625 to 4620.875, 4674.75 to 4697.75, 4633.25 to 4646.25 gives 0.4 Ang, 12.3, 11.5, 12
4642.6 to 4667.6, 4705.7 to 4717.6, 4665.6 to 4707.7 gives 0.7 Ang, 11.7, 11.4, 11.5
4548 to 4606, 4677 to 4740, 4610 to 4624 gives -1.4 Ang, 11.6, 11.6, 11.6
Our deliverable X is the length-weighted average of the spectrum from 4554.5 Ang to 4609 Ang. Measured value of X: 11.7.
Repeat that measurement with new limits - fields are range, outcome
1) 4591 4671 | 11.8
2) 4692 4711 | 11.3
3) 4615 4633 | 12.2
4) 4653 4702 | 11.5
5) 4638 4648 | 11.8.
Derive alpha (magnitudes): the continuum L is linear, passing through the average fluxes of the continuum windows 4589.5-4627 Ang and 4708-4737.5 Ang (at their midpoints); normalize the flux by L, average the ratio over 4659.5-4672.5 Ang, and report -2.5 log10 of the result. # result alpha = 0.06 mag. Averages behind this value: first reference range 12.1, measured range 11.3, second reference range 11.8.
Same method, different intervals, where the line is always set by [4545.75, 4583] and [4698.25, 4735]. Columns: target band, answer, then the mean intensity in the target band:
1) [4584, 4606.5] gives 0.04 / 11.3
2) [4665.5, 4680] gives 0.06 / 11.1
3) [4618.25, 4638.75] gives -0.01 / 11.9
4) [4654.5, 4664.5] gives -0.01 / 11.8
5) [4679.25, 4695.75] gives 0.01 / 11.6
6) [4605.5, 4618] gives -0.10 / 12.9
